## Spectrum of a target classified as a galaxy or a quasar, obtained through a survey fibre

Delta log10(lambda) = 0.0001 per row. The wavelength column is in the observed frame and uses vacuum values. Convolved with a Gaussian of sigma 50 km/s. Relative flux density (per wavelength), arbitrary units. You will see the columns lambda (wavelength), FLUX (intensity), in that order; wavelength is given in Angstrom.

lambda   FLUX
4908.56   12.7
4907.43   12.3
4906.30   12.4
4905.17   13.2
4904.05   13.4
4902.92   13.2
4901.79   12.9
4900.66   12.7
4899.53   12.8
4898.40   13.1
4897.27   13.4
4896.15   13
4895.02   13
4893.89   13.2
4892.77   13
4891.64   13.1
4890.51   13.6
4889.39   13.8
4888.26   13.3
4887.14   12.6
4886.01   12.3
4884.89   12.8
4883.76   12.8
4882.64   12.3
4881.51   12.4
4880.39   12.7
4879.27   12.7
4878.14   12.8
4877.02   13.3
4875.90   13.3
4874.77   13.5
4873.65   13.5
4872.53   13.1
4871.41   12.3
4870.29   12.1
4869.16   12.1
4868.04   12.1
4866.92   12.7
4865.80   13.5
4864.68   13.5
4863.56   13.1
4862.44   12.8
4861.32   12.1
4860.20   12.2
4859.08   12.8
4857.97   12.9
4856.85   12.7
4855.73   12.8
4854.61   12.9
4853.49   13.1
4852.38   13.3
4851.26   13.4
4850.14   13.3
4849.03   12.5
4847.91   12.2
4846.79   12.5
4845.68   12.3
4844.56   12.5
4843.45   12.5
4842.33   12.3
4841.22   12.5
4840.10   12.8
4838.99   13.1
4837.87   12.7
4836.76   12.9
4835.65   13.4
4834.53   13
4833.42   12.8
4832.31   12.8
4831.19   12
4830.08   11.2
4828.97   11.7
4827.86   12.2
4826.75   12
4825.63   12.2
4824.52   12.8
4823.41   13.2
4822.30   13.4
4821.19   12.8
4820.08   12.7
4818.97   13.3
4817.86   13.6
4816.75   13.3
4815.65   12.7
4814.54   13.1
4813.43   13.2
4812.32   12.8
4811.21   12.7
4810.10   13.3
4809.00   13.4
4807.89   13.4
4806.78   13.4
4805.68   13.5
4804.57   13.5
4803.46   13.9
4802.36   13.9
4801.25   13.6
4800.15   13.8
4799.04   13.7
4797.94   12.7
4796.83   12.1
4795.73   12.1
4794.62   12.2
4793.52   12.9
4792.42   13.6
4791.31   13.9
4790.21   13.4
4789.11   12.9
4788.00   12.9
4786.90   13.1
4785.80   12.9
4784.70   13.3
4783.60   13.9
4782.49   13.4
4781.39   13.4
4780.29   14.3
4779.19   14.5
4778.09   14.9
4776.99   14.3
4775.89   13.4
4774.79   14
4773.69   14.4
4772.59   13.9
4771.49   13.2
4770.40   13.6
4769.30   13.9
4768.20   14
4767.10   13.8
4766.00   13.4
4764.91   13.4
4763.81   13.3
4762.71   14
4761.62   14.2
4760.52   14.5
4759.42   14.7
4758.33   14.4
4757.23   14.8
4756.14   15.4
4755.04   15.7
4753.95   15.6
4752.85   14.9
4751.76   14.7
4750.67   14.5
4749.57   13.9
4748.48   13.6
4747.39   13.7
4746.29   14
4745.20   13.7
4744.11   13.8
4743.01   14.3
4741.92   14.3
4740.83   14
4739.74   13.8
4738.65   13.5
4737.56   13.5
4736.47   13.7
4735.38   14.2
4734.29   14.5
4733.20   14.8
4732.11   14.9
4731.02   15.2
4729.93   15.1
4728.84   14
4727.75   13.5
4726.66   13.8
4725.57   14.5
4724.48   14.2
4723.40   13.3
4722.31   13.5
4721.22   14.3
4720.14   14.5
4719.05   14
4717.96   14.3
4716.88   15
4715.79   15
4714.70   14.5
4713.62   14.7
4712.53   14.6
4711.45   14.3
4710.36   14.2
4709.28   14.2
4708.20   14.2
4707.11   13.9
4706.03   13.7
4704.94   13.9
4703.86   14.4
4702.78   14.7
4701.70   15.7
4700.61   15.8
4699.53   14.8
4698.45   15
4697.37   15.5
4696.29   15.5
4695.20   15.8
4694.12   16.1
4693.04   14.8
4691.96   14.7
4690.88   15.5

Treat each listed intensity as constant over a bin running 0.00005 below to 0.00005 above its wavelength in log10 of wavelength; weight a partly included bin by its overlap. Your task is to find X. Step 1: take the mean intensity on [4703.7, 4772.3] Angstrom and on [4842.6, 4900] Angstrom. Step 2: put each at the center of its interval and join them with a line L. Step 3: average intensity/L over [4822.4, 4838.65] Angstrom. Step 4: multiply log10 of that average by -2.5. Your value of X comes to 0.063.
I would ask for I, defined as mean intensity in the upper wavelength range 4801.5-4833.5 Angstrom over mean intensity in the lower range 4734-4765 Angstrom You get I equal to 0.9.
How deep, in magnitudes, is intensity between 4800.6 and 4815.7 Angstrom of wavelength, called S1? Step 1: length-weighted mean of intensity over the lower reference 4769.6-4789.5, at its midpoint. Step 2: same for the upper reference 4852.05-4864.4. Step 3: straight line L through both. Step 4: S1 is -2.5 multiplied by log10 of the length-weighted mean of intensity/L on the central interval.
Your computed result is 0.00 mag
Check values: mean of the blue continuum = 13.7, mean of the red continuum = 12.8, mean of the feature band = 13.3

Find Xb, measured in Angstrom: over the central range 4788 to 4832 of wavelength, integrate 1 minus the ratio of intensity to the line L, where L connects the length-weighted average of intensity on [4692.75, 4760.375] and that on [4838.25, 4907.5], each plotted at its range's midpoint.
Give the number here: 1.9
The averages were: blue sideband 14.5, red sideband 12.8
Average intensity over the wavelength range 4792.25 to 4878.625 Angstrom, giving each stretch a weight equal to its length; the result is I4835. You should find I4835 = 12.9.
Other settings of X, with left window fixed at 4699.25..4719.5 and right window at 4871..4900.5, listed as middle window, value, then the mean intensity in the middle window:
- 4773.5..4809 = 0.03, 13.5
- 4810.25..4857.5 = 0.06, 12.7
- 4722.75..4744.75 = 0.01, 14.1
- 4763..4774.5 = 0.02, 13.7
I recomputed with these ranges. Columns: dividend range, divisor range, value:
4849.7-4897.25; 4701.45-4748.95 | 0.91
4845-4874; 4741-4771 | 0.90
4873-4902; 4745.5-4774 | 0.91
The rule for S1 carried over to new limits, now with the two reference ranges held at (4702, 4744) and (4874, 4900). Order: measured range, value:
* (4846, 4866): 0.03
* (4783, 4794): 0.04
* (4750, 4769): -0.03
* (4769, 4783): -0.01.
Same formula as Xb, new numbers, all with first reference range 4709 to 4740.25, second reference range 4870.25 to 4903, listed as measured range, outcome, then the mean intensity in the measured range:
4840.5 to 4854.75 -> 0.61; 12.7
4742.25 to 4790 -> -0.26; 14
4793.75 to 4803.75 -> 0.43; 13.1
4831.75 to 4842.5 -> 0.41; 12.8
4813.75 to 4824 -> 0.29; 13.1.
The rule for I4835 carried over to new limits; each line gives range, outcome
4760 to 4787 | 13.8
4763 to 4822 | 13.4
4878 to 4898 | 12.9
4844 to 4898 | 12.9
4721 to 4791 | 14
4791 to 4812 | 13.2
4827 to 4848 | 12.5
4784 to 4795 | 13.1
